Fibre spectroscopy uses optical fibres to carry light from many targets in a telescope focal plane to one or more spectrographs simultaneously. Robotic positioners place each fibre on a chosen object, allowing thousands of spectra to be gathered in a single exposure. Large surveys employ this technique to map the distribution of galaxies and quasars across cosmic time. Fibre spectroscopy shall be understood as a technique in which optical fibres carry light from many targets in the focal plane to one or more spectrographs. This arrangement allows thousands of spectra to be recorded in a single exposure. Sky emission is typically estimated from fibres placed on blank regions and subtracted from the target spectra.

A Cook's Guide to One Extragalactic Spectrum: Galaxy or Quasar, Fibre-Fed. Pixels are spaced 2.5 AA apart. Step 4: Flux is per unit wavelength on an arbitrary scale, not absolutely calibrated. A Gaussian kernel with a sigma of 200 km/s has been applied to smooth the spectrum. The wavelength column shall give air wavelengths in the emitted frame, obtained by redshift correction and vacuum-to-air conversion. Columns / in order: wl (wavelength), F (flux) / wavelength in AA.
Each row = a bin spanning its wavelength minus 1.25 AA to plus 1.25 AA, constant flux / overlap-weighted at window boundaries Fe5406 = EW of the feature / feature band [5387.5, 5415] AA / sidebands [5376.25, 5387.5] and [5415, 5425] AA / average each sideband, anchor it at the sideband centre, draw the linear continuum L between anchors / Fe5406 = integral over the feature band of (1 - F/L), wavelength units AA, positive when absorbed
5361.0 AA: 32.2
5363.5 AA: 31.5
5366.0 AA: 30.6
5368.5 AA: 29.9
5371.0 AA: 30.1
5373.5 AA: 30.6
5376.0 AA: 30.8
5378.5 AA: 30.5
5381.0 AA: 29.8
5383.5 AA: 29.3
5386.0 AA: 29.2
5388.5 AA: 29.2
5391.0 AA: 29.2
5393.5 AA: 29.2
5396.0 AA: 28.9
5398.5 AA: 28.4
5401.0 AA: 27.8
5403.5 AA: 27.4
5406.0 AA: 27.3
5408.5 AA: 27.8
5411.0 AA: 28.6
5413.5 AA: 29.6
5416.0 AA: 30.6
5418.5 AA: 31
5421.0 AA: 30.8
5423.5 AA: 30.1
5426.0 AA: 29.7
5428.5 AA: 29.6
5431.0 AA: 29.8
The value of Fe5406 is 1.5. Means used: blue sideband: 29.8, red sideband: 30.6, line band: 28.5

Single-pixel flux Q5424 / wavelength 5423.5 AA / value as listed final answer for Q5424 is 30.1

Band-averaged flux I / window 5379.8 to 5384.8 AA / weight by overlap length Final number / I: 29.5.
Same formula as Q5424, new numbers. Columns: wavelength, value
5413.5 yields 29.6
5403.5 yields 27.4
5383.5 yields 29.3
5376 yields 30.8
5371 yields 30.1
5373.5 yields 30.6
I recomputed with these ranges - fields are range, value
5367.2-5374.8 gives 30.2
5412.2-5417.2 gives 30.1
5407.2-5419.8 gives 29.5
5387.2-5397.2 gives 29.1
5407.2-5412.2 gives 28.2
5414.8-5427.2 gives 30.4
